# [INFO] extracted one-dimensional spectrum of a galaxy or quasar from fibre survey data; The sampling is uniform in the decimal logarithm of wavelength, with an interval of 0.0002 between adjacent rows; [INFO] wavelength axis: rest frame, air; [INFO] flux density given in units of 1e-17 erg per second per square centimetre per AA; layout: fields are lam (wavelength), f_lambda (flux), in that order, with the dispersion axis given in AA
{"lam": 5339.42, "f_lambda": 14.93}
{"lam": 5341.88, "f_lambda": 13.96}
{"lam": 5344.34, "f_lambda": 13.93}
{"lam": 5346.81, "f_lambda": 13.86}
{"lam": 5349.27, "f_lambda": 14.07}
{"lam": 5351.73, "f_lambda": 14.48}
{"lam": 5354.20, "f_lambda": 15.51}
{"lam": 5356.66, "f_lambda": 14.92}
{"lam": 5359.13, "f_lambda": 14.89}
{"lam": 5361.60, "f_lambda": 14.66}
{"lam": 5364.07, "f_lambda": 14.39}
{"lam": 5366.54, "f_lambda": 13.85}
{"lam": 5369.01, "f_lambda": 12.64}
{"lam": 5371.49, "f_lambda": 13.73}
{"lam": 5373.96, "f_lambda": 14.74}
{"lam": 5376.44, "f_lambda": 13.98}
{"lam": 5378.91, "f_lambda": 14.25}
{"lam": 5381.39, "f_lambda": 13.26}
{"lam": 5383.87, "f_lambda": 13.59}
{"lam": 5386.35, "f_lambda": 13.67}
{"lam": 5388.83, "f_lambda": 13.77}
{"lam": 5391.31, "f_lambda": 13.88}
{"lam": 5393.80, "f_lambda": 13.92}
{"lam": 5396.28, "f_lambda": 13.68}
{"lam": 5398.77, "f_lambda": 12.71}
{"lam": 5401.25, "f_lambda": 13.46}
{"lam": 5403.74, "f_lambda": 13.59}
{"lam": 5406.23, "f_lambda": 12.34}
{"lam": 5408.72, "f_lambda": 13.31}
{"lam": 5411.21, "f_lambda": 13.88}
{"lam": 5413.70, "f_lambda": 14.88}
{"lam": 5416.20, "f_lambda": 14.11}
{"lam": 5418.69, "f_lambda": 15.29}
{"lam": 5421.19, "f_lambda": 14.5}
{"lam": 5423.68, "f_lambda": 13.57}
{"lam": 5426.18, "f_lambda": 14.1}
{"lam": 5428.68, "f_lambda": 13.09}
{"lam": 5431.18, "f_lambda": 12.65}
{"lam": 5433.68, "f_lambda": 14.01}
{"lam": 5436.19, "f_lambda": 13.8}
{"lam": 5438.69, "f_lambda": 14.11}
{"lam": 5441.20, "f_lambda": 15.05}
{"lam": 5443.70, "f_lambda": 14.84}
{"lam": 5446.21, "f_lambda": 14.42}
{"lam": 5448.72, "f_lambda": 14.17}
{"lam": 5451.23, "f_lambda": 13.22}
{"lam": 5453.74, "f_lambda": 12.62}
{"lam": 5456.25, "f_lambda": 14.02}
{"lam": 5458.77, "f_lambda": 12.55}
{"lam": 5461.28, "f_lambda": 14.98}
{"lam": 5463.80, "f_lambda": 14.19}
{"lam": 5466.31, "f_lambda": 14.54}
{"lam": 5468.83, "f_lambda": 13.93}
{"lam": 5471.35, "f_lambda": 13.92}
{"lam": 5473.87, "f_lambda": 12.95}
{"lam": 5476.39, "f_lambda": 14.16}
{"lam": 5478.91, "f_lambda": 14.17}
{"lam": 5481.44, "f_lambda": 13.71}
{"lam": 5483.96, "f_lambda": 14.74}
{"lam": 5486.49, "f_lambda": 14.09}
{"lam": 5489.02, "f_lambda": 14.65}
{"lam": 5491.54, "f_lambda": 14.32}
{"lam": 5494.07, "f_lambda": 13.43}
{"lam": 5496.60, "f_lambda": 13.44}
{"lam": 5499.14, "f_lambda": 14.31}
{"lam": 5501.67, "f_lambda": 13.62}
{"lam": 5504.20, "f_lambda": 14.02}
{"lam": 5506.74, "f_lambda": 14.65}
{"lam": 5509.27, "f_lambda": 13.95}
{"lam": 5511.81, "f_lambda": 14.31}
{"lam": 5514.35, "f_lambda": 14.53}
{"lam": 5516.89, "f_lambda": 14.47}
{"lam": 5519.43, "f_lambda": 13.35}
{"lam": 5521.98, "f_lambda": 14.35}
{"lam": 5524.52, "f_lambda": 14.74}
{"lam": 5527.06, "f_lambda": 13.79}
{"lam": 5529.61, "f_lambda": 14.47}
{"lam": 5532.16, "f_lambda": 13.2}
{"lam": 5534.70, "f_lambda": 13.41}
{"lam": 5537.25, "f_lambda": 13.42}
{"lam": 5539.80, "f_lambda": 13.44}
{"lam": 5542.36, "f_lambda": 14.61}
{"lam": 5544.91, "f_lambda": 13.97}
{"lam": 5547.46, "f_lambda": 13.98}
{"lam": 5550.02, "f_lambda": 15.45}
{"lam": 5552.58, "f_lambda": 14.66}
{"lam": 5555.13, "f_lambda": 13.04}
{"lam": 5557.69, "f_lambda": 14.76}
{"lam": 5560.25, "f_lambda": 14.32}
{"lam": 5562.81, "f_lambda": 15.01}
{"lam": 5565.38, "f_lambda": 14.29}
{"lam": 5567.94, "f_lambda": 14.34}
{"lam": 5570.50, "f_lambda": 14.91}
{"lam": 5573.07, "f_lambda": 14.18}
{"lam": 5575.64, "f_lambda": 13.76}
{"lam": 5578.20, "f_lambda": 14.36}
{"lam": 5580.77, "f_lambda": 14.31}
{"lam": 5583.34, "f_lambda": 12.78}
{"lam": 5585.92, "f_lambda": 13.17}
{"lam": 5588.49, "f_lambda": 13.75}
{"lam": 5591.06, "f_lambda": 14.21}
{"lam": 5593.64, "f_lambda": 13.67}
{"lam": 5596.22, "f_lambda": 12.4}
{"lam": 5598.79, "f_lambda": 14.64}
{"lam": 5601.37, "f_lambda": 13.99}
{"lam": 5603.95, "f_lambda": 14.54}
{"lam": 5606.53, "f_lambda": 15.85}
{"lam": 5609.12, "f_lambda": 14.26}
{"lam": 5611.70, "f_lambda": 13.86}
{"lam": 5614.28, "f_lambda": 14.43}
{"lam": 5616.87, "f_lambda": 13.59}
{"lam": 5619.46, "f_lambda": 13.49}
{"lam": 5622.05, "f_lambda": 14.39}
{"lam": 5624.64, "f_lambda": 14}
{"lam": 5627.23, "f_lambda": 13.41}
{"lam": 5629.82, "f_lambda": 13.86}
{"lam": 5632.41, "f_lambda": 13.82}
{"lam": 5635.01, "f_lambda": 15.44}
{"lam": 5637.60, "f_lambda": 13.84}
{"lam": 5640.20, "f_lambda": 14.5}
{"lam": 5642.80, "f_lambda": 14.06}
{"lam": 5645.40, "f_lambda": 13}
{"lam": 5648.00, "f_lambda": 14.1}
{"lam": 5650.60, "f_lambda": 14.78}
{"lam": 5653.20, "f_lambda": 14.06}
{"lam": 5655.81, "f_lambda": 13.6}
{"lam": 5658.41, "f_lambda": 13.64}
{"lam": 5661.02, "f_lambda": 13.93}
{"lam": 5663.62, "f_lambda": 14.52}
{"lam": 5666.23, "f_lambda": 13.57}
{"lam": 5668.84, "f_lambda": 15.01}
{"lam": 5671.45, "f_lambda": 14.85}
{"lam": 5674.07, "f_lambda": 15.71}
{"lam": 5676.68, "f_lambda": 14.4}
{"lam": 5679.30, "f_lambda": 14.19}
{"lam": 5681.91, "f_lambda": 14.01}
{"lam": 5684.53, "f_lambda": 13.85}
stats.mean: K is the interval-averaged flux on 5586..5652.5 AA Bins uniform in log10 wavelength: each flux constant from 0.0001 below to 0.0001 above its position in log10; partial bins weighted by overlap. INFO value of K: 14.1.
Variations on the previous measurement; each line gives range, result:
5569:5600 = 13.8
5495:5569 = 14.1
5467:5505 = 14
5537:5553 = 14.2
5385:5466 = 13.8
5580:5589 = 13.4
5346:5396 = 14.1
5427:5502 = 13.9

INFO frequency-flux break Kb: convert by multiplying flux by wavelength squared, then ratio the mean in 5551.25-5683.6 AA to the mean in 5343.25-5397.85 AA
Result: 1.1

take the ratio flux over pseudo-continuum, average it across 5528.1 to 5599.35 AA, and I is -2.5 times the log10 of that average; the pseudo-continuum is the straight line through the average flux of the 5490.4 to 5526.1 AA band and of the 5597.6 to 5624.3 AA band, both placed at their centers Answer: 0.01 mag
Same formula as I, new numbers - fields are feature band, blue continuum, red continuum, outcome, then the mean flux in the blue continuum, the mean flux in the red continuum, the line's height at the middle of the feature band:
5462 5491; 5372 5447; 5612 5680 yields -0.013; 13.9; 14.2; 14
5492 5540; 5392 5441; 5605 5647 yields -0.002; 13.8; 14.1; 13.9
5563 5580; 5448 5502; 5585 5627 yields -0.029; 13.9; 14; 14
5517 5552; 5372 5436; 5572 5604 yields -0.019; 13.8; 13.8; 13.8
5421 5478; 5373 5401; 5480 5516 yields 0.007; 13.7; 14.1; 14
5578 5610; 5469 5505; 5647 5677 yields 0.017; 14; 14.4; 14.2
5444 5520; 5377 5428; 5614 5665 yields -0.011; 13.8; 14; 13.9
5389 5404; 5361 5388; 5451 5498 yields 0.025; 13.9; 13.9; 13.9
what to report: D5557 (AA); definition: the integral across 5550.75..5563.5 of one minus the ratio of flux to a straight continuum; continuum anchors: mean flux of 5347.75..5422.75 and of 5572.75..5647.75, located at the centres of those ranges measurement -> -0.4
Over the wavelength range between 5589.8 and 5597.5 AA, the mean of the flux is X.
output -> 13.4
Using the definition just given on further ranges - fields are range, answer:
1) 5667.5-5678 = 15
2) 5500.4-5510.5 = 14.1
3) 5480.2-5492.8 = 14.3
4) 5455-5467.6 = 14.1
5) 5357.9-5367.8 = 14.4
